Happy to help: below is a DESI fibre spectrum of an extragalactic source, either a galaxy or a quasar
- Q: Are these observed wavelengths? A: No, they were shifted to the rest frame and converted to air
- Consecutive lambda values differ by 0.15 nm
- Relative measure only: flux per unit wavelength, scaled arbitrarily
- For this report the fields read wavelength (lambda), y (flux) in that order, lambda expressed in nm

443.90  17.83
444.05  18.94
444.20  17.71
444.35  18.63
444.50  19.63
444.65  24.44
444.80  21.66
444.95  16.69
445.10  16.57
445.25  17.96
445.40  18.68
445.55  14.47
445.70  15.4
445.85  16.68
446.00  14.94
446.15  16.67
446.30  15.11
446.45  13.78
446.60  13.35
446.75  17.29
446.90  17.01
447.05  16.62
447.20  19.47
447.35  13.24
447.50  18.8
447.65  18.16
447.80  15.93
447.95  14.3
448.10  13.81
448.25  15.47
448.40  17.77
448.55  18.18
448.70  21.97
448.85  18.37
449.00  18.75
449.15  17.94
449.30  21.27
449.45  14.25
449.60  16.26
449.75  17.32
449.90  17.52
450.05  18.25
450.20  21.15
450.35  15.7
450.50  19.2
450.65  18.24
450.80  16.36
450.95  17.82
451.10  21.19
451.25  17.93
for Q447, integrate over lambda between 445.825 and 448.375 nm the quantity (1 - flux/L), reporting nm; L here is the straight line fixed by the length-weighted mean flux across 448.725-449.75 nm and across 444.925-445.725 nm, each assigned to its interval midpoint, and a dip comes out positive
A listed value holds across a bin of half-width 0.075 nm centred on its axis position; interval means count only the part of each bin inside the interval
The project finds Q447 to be 0.20 nm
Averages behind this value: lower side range 16.7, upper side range 18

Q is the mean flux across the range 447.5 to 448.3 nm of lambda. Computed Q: 15.8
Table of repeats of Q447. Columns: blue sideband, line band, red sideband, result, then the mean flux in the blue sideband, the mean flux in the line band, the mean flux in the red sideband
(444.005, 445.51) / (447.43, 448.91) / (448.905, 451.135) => 0.089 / 19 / 17.3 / 18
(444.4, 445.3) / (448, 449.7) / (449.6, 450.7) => 0.076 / 19.5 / 17.6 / 18.1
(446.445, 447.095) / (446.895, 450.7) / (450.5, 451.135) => -0.104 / 15.8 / 17.5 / 18.3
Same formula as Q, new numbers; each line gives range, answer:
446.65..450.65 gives 17.5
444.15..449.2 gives 17.2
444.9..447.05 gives 16.1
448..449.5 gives 17.8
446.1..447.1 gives 15.6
